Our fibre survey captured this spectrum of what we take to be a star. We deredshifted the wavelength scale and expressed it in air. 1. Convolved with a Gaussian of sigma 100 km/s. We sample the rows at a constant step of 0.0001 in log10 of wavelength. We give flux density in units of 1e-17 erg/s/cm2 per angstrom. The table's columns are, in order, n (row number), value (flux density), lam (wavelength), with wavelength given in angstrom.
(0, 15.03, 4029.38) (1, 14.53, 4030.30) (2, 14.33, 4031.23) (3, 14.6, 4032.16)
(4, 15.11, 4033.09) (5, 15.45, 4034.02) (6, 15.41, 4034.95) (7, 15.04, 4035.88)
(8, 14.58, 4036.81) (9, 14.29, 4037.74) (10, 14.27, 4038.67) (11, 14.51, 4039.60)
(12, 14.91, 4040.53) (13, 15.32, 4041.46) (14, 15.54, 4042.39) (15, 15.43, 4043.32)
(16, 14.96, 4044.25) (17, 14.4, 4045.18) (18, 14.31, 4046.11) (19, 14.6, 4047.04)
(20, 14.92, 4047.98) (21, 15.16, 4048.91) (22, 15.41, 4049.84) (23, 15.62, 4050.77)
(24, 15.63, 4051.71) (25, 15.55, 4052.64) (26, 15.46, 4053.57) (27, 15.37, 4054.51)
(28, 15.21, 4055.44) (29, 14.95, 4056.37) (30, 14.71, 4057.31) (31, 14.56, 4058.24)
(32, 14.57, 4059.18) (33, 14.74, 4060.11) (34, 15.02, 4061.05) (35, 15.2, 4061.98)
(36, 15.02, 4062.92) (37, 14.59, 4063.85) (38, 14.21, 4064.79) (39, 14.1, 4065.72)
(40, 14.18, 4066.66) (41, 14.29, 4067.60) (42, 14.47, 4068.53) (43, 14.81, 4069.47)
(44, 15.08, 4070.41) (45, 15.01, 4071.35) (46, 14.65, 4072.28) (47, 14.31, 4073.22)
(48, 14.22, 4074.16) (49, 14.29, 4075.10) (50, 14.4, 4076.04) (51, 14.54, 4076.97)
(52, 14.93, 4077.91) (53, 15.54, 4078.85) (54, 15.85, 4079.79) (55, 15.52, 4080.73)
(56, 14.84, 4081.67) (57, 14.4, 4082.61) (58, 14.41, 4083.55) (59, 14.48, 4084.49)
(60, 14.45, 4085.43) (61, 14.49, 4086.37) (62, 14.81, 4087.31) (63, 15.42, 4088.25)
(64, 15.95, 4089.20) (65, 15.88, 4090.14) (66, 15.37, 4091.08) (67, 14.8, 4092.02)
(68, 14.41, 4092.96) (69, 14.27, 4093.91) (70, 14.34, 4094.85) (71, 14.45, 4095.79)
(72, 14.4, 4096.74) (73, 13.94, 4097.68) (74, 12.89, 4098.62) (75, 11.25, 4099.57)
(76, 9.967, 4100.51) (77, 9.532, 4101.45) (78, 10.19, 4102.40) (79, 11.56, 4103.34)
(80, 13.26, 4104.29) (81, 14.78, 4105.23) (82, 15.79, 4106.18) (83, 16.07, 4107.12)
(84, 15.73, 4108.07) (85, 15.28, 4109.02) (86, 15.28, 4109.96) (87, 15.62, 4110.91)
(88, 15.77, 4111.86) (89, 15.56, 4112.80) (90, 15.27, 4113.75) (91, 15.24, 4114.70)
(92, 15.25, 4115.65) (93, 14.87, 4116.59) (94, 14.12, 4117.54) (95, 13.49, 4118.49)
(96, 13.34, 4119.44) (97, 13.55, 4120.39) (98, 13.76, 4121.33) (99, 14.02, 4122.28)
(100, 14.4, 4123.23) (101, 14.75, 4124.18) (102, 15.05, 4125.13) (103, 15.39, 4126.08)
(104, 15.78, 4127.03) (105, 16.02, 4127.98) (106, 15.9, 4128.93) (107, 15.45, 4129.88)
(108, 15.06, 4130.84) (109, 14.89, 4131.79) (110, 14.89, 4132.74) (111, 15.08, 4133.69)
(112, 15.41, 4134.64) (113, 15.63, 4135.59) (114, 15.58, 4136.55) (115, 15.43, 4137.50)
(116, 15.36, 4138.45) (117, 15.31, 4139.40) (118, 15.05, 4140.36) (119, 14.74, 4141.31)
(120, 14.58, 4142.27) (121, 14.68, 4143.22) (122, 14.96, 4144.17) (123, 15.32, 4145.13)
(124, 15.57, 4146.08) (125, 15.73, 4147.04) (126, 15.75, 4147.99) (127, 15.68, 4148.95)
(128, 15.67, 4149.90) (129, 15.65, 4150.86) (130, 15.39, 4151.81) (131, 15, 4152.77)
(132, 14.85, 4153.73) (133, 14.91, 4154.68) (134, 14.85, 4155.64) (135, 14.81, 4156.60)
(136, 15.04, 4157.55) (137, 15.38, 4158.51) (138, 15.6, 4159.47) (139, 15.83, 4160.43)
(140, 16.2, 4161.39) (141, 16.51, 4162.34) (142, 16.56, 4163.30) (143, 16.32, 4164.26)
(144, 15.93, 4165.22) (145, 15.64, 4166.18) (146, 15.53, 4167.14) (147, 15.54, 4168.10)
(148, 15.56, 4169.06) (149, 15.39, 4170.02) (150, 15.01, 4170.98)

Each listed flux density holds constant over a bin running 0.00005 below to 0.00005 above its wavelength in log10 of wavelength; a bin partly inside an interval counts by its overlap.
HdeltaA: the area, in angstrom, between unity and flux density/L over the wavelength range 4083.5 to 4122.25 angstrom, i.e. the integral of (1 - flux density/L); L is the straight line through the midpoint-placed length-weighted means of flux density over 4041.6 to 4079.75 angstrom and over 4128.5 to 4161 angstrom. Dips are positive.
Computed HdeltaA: 2.2 angstrom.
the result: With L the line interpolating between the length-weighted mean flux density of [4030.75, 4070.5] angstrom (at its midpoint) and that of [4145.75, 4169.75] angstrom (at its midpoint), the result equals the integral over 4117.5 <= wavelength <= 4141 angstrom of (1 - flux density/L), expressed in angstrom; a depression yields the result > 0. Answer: 0.7 angstrom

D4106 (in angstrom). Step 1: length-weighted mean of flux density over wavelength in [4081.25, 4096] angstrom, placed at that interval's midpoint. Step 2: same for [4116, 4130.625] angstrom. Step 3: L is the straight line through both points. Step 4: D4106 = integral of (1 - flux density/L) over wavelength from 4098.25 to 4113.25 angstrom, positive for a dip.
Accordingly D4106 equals 1.1 angstrom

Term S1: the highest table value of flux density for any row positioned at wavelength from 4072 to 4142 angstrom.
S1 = 16.07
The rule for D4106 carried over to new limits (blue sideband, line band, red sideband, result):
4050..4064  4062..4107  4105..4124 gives 2.23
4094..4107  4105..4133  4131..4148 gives -2.04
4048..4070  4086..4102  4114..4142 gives 1.12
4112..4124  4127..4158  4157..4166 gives 0.01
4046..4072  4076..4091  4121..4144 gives -0.06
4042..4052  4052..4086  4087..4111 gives -0.36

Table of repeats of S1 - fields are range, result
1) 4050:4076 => 15.63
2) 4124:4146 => 16.02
